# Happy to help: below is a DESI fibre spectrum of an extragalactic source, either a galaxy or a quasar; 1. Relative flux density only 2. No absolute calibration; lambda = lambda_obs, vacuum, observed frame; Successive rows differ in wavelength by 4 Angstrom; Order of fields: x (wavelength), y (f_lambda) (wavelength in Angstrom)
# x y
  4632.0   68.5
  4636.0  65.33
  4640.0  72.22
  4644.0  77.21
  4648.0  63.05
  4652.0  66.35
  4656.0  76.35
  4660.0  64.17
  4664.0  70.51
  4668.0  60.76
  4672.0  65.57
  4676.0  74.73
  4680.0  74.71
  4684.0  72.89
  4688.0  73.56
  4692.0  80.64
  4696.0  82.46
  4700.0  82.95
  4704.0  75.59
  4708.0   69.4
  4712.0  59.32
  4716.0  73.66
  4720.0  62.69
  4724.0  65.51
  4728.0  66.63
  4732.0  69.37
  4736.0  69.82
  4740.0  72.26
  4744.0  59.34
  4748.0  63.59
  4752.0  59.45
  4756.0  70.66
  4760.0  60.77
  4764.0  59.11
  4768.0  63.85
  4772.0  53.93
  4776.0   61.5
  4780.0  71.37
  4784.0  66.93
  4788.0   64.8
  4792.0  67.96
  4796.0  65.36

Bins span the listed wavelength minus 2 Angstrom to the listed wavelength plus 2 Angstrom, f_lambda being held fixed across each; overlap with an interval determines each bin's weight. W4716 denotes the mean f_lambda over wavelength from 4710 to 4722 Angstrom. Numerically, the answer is 65.2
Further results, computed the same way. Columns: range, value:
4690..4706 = 80.4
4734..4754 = 64.9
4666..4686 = 69.7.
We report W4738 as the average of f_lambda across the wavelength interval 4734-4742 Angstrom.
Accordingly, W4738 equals 71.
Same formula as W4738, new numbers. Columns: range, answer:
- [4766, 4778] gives 59.8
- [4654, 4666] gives 70.3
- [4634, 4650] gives 69.5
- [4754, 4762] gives 65.7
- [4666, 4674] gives 63.2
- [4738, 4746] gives 65.8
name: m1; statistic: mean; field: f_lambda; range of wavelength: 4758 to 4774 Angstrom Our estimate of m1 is 59.4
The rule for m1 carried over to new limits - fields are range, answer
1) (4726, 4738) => 68.6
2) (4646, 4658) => 68.6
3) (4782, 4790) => 65.9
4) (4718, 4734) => 66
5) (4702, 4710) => 72.5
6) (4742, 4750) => 61.5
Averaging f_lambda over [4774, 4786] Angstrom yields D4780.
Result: 66.6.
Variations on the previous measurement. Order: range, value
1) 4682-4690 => 73.2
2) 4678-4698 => 76.9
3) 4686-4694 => 77.1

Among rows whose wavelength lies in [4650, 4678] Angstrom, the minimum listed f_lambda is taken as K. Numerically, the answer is 60.76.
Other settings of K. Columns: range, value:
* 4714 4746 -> 59.34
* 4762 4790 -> 53.93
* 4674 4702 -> 72.89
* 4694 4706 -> 75.59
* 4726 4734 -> 66.63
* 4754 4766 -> 59.11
